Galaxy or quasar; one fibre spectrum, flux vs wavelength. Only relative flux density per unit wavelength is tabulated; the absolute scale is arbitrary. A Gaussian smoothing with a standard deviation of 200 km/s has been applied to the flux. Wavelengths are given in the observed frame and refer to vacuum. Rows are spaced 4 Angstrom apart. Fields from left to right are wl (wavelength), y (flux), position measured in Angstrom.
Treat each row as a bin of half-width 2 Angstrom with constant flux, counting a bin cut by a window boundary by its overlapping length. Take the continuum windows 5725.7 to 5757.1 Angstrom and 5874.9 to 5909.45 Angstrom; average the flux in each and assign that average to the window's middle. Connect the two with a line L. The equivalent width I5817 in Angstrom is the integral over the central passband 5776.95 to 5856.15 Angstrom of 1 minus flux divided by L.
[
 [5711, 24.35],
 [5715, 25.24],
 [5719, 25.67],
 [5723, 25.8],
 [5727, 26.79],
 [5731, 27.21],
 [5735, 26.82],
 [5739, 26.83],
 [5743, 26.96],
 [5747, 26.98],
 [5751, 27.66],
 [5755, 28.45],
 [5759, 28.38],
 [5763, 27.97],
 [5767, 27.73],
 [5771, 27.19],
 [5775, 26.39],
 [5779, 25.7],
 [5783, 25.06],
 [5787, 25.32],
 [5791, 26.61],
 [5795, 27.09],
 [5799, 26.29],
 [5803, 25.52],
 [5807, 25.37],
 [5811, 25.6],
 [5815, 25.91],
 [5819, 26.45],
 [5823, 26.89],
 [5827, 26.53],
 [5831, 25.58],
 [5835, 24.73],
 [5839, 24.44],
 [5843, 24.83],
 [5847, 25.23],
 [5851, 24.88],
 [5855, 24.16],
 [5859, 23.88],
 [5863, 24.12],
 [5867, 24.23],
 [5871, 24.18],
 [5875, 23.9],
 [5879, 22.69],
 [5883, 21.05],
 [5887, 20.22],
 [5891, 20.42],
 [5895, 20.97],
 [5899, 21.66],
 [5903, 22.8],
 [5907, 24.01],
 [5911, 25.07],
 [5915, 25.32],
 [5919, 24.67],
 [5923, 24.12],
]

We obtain -3.44 Angstrom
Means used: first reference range 27.2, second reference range 21.9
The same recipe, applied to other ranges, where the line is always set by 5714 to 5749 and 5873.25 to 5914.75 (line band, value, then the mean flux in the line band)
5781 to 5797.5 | -0.65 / 26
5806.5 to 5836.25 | -2.09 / 25.9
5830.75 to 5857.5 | -1.25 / 24.8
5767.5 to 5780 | -0.59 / 26.6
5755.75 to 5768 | -1.12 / 28.1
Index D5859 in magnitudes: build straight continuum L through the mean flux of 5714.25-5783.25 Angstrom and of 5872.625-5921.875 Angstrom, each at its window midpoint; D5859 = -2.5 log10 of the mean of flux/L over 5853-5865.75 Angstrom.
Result -0.01 mag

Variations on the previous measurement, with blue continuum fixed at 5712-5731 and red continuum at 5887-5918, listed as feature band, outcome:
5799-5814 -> -0.05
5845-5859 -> -0.04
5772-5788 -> -0.04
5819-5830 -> -0.10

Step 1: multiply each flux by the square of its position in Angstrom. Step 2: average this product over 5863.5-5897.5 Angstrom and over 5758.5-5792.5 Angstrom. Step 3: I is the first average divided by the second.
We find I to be 0.87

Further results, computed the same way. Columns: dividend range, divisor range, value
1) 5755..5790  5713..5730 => 1.05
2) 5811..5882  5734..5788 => 0.95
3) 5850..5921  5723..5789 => 0.90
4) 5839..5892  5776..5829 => 0.92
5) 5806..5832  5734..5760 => 0.98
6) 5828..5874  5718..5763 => 0.94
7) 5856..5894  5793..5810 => 0.90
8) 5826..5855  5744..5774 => 0.93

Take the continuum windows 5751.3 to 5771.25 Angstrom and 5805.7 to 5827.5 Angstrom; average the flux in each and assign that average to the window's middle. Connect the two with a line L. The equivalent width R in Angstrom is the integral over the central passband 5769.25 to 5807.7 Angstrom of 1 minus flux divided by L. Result 1.41 Angstrom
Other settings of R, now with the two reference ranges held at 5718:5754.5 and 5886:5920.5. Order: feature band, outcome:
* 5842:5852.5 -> -0.4 Angstrom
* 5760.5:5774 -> -0.8 Angstrom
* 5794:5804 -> -0.4 Angstrom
